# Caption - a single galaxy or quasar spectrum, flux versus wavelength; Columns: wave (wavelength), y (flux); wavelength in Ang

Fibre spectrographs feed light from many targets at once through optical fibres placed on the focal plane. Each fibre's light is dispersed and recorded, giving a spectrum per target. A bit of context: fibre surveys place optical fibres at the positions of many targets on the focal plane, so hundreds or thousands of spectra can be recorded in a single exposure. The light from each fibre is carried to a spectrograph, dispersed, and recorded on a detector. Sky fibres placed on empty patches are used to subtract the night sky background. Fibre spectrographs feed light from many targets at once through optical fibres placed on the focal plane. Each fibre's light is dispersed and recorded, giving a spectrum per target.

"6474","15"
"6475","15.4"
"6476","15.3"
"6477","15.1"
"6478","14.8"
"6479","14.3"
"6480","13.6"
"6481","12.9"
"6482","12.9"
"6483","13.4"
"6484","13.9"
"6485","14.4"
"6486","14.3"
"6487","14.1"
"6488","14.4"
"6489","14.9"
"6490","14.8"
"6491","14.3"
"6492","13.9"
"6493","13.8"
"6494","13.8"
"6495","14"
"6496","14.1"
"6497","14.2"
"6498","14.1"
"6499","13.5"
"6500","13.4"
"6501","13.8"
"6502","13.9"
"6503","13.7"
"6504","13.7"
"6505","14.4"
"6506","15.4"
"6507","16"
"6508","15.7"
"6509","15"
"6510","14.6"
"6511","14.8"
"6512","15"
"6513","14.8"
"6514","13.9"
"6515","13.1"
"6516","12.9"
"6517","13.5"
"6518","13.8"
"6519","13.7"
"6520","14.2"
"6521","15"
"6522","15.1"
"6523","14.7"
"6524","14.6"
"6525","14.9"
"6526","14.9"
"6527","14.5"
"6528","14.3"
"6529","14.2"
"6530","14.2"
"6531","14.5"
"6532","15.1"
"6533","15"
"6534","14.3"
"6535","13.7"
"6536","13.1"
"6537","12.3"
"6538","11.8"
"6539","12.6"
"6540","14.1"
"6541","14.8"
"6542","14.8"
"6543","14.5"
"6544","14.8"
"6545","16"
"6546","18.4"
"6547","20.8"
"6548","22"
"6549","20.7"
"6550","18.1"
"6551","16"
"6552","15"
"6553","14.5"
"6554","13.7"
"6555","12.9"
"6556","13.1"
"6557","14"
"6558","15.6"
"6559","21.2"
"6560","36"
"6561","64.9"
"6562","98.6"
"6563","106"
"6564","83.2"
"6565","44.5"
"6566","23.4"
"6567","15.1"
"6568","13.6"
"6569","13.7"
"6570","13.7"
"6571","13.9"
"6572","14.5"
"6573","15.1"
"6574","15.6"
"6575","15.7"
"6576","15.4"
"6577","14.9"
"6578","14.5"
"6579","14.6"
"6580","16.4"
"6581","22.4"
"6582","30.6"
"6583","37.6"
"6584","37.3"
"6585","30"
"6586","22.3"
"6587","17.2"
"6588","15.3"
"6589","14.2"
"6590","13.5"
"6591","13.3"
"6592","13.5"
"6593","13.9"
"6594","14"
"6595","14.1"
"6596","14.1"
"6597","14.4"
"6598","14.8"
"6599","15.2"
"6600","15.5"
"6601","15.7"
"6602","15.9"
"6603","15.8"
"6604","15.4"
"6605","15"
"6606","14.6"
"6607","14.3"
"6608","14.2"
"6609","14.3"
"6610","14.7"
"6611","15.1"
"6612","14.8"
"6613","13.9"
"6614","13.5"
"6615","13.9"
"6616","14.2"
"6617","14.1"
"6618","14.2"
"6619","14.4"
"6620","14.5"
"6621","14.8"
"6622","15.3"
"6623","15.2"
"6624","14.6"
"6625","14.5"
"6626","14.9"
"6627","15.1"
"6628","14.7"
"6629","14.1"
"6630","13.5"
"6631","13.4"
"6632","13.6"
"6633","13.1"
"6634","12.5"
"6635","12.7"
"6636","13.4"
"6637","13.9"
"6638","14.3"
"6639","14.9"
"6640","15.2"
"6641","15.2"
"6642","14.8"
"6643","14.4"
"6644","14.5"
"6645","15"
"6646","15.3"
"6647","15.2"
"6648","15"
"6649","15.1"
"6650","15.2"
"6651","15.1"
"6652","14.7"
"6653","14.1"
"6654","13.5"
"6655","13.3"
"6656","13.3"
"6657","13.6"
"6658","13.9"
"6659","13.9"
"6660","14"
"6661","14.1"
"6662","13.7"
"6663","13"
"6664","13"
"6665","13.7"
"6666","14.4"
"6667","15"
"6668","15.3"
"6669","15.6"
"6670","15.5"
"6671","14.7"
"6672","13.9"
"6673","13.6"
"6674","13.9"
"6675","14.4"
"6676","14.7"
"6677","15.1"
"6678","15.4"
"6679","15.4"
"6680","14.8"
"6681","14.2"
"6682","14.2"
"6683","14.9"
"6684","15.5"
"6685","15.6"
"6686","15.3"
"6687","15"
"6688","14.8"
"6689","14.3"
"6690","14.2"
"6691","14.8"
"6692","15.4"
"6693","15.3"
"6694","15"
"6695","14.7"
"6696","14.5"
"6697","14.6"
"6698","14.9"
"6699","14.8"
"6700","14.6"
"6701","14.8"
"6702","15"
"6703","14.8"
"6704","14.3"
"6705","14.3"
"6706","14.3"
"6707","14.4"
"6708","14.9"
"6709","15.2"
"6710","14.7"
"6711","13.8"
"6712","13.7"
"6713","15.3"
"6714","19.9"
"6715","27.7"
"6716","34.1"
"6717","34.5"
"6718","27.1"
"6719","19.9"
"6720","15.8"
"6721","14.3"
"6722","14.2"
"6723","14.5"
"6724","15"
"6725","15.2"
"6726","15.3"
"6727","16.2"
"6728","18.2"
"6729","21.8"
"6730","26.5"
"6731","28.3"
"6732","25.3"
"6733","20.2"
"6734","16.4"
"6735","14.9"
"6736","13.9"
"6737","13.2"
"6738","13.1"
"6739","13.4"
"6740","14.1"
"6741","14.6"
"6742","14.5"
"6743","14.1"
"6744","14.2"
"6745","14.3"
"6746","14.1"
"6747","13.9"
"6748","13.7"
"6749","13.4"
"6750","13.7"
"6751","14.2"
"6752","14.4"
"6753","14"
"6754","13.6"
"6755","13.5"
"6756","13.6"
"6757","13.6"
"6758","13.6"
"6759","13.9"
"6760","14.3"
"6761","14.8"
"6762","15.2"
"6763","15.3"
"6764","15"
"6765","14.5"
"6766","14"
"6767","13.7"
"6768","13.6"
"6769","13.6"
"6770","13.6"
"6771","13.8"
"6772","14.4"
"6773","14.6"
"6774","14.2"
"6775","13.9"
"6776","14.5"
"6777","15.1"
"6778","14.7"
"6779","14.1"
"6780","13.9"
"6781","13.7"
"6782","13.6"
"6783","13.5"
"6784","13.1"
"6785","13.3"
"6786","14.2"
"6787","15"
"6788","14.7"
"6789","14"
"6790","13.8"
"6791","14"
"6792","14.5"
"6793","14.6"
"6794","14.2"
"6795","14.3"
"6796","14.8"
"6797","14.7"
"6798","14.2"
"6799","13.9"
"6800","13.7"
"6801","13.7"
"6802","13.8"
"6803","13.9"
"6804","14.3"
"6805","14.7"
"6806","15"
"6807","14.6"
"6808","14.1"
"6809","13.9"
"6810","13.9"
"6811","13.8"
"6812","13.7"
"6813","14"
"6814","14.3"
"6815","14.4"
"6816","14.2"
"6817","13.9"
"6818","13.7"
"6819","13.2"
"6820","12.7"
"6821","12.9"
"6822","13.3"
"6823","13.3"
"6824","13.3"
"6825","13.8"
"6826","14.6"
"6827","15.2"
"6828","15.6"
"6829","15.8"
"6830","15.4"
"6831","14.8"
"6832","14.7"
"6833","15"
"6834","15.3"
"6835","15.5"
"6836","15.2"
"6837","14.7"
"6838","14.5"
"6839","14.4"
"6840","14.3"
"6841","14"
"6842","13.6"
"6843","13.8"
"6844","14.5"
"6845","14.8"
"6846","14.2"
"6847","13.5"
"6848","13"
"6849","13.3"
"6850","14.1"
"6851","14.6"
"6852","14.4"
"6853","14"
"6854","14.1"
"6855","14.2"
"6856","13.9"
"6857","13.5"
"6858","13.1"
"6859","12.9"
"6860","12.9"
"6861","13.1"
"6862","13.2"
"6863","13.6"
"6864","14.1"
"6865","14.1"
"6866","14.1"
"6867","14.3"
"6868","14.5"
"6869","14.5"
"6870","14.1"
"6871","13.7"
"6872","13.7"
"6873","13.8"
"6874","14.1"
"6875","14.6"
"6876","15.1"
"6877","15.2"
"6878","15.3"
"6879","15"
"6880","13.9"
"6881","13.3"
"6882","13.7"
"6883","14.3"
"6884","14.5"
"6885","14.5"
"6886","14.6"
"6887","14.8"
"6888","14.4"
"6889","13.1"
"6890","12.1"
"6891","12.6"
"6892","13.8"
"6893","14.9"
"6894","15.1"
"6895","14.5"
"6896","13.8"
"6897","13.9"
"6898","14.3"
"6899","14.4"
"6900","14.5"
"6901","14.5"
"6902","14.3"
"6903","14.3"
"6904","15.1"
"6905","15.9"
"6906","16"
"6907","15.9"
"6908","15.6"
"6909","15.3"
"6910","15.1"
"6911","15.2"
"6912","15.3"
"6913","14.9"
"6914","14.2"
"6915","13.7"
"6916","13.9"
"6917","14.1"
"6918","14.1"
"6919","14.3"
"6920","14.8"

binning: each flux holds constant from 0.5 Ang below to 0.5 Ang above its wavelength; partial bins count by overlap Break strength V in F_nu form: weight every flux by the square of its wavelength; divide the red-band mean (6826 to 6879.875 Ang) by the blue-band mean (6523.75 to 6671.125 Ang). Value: 0.87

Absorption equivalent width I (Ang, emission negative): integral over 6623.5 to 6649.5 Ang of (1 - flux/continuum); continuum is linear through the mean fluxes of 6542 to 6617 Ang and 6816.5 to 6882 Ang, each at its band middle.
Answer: 6.9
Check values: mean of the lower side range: 21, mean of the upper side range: 14.1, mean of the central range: 14.3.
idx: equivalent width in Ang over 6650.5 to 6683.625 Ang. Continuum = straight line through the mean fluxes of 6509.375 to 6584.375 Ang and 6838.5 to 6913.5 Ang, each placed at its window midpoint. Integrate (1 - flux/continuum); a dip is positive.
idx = 7.1 Ang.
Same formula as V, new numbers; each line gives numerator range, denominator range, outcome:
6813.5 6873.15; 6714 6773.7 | 0.88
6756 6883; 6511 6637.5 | 0.84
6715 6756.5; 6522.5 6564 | 0.83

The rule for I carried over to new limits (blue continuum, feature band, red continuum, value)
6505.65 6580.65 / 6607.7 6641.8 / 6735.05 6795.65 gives 6.48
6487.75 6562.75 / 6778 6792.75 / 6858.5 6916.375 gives 1.09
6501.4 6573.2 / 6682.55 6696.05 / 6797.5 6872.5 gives 1.52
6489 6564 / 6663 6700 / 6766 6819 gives 2.84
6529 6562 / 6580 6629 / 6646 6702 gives 1.06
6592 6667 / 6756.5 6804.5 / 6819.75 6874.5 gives 0.11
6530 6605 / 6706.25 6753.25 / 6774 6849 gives -2.02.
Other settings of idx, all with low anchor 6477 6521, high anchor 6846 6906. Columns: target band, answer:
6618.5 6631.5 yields -0.4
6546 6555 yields -2.1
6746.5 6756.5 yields 0.2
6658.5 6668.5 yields 0.1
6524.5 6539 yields 0.1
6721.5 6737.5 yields -4.5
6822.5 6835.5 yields -0.6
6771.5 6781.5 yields -0.1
